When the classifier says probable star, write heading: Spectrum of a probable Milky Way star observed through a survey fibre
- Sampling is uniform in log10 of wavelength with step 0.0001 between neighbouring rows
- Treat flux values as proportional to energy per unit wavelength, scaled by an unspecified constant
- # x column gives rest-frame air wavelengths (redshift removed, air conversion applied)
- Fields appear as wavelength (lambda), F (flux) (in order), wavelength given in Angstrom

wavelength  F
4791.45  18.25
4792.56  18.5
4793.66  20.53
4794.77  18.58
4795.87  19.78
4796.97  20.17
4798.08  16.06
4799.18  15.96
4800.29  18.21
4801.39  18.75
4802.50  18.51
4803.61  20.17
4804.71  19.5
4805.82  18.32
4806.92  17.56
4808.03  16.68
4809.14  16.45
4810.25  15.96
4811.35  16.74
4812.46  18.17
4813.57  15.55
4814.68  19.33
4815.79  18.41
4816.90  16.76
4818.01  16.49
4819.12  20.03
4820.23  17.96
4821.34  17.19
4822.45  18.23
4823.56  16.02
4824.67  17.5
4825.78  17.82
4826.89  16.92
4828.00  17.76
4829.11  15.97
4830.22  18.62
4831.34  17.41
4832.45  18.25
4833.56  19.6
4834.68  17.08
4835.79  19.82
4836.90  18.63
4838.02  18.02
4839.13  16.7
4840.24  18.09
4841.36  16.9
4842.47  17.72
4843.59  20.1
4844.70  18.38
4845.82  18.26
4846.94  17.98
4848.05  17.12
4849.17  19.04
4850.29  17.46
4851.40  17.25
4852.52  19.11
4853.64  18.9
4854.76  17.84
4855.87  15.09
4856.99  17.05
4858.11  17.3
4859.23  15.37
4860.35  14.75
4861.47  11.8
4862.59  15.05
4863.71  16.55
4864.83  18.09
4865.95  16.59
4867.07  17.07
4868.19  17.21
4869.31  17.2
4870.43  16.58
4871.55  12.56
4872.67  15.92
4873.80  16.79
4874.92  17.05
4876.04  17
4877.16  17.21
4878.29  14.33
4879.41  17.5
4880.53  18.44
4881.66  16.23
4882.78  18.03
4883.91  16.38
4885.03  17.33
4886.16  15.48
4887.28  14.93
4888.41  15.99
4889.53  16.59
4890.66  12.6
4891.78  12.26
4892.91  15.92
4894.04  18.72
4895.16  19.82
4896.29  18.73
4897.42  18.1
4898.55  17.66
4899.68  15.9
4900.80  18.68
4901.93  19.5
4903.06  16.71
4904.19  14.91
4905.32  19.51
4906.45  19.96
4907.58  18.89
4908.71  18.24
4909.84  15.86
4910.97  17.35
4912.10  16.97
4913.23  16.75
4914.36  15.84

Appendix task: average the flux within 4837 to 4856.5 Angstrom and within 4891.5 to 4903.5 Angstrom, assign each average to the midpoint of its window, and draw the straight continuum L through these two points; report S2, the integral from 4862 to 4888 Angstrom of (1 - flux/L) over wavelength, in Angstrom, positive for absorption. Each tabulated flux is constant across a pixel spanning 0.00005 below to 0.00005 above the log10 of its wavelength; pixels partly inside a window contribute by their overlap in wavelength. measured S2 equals 1.80 Angstrom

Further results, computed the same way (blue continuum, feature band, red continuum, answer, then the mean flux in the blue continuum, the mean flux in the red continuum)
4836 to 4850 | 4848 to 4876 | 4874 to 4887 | 1.4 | 18.1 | 16.8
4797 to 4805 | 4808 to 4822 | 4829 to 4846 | 0.6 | 18.2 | 18.1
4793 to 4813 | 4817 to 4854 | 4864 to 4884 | -1.0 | 18.1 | 16.7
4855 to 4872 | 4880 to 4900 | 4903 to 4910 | 0.6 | 15.9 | 17.9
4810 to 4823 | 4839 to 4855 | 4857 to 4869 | -1.5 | 17.6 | 16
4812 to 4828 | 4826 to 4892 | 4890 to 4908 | 2.1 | 17.6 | 17.3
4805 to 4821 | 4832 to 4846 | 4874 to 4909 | -0.8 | 17.5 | 17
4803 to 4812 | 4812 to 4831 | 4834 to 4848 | 0.3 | 17.7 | 18.1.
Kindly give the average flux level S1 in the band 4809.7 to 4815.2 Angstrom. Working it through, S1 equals 17.1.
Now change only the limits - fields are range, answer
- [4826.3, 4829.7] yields 16.9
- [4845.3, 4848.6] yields 17.8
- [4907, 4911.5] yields 17.6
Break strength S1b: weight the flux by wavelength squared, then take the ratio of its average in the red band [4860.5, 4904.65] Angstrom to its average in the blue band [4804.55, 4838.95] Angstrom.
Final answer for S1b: 0.96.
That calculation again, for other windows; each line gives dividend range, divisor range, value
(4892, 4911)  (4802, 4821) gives 1.04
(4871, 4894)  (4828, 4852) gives 0.90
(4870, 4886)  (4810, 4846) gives 0.95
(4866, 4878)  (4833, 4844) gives 0.91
